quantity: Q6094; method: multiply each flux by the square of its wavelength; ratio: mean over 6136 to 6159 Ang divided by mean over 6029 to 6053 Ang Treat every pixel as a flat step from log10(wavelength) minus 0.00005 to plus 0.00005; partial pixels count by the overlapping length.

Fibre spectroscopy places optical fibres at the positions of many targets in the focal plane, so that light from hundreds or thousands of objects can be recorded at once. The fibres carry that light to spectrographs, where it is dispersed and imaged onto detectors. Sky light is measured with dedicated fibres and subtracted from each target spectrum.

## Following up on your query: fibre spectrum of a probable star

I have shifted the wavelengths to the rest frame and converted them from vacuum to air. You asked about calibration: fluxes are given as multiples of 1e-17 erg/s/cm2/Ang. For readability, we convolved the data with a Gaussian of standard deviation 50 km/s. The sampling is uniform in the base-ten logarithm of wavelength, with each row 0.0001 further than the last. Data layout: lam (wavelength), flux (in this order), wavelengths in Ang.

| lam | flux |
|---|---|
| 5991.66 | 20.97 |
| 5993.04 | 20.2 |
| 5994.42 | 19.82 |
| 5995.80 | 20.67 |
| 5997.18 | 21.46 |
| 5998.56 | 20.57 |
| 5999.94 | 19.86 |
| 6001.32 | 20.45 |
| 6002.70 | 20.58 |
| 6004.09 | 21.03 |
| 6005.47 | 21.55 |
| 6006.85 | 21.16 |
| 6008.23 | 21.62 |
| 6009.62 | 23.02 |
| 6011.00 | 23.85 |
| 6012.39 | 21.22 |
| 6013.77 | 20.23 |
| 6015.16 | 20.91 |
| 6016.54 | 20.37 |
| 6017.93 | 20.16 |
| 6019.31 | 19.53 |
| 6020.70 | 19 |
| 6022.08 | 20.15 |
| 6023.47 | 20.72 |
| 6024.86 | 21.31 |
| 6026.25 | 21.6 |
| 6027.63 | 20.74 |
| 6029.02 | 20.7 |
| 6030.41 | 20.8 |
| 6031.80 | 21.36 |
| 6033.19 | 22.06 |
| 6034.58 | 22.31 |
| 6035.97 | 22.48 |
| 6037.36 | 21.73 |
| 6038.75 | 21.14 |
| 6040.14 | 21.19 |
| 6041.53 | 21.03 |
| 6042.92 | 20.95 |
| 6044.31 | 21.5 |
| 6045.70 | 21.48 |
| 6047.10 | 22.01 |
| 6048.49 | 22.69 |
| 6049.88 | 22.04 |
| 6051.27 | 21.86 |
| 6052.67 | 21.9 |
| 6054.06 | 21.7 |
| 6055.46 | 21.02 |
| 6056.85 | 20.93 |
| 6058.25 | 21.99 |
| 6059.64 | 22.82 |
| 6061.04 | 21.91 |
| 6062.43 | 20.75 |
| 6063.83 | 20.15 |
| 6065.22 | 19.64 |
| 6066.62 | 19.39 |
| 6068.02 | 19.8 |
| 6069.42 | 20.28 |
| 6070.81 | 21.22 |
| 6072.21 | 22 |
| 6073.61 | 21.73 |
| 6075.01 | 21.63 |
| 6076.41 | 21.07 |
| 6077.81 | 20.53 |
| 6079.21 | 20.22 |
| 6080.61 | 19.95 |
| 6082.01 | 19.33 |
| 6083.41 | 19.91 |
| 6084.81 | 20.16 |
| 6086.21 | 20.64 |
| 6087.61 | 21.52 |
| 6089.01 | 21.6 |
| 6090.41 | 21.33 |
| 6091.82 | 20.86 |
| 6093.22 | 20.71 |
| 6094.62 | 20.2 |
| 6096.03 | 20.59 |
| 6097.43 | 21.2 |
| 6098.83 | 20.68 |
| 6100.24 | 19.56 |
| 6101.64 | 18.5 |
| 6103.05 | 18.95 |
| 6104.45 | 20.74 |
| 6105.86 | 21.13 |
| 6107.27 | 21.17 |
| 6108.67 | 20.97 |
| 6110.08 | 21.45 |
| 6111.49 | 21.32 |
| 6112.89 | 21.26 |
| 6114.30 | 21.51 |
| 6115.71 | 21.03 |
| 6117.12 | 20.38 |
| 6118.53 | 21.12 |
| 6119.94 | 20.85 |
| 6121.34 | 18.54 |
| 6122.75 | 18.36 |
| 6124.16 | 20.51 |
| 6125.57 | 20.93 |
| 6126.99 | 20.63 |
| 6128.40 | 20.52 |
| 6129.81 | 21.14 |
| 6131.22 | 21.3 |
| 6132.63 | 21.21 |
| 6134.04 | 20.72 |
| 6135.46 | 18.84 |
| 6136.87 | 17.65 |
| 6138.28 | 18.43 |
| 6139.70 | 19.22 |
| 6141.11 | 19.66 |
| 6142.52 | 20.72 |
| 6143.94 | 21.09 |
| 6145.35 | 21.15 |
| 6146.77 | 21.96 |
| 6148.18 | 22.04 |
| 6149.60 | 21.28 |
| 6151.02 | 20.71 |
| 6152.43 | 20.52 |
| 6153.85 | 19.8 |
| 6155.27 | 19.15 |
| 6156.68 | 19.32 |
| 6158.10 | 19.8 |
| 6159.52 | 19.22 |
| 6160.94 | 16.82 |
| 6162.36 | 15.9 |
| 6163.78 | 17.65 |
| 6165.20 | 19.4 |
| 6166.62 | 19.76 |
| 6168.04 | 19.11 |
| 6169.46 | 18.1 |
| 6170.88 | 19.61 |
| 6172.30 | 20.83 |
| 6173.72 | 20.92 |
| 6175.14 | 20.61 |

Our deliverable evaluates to 1.0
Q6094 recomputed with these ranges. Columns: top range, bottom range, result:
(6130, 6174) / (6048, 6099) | 0.97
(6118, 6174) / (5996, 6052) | 0.97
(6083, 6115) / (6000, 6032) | 1.02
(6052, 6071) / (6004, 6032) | 1.01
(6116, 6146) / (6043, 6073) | 0.97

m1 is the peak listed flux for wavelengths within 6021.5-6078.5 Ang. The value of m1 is 22.82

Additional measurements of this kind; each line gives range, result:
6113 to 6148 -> 21.96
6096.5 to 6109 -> 21.2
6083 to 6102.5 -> 21.6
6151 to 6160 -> 20.71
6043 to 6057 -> 22.69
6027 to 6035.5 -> 22.31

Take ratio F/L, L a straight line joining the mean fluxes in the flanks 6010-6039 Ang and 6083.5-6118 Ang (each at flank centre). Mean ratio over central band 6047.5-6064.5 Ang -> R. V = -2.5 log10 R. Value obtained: -0.04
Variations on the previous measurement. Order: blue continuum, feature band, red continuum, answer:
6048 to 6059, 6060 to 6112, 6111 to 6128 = 0.03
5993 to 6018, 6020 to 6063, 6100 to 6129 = -0.03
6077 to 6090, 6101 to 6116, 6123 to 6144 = -0.02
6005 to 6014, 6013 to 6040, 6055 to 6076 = 0.04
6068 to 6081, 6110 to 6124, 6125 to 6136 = 0.01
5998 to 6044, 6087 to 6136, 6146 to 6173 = -0.03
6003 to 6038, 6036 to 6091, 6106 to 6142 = -0.01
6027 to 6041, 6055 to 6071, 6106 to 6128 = 0.02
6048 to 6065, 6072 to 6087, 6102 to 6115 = 0.03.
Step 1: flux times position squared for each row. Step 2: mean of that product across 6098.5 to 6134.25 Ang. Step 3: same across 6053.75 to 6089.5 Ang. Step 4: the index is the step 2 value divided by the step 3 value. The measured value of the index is 1.00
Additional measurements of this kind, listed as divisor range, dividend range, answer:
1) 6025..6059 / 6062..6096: 0.97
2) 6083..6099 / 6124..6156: 1.00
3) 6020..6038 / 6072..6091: 1.00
